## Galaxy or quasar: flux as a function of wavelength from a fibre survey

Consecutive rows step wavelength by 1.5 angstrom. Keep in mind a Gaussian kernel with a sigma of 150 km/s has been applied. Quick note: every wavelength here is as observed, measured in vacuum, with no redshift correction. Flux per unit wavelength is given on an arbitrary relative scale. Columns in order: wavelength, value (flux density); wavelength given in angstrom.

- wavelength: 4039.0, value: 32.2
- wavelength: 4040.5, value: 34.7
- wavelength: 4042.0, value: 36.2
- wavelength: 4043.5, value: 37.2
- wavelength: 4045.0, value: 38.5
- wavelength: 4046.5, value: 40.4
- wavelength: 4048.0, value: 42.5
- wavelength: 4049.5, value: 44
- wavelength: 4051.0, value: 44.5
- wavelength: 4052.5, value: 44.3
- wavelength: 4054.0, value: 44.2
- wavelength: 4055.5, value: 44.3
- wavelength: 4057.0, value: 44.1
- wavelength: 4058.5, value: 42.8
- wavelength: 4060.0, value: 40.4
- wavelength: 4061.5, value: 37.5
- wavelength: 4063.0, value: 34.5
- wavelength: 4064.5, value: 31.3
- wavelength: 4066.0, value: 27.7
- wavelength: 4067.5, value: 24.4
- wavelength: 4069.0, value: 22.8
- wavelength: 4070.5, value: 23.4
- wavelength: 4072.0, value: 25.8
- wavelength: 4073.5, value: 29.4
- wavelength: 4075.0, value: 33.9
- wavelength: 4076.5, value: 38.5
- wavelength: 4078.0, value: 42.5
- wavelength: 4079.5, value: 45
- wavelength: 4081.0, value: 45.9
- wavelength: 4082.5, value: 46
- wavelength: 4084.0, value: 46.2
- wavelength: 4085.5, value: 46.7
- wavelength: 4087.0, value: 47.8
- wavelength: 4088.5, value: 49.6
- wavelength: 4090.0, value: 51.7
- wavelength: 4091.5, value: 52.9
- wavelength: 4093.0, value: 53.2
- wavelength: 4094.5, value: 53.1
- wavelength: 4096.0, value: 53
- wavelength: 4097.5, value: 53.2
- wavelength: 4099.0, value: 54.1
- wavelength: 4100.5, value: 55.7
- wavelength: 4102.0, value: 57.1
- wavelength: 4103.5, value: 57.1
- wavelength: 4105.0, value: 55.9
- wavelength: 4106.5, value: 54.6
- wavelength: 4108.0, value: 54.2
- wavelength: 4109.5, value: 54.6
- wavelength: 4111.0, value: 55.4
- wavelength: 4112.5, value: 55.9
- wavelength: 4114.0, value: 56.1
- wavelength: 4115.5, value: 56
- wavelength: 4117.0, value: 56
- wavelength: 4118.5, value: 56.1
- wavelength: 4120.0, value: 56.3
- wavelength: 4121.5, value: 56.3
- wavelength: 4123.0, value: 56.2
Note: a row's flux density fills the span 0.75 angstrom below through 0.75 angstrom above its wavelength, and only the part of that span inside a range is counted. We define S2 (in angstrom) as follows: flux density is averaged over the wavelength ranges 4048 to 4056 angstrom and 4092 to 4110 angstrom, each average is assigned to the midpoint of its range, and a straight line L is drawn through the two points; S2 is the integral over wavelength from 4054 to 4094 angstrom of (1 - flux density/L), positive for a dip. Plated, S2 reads 7.6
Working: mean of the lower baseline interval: 44.1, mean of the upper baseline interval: 54.6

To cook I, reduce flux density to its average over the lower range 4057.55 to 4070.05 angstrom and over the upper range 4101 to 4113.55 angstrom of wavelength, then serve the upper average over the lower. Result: 1.70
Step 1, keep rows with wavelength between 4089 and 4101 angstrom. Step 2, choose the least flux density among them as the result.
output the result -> 51.7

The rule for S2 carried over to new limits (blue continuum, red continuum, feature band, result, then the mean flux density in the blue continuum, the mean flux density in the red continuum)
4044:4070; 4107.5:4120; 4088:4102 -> -1.0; 38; 55.6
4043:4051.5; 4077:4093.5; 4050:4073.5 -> 4.4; 41.2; 47.7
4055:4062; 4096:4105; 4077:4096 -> 0.9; 41.9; 55.3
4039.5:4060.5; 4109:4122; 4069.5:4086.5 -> 3.3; 41.2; 55.9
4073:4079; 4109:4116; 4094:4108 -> -1.5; 36.7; 55.6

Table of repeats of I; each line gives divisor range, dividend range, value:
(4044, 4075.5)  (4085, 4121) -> 1.49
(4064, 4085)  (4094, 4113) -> 1.58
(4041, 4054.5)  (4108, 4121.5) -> 1.36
